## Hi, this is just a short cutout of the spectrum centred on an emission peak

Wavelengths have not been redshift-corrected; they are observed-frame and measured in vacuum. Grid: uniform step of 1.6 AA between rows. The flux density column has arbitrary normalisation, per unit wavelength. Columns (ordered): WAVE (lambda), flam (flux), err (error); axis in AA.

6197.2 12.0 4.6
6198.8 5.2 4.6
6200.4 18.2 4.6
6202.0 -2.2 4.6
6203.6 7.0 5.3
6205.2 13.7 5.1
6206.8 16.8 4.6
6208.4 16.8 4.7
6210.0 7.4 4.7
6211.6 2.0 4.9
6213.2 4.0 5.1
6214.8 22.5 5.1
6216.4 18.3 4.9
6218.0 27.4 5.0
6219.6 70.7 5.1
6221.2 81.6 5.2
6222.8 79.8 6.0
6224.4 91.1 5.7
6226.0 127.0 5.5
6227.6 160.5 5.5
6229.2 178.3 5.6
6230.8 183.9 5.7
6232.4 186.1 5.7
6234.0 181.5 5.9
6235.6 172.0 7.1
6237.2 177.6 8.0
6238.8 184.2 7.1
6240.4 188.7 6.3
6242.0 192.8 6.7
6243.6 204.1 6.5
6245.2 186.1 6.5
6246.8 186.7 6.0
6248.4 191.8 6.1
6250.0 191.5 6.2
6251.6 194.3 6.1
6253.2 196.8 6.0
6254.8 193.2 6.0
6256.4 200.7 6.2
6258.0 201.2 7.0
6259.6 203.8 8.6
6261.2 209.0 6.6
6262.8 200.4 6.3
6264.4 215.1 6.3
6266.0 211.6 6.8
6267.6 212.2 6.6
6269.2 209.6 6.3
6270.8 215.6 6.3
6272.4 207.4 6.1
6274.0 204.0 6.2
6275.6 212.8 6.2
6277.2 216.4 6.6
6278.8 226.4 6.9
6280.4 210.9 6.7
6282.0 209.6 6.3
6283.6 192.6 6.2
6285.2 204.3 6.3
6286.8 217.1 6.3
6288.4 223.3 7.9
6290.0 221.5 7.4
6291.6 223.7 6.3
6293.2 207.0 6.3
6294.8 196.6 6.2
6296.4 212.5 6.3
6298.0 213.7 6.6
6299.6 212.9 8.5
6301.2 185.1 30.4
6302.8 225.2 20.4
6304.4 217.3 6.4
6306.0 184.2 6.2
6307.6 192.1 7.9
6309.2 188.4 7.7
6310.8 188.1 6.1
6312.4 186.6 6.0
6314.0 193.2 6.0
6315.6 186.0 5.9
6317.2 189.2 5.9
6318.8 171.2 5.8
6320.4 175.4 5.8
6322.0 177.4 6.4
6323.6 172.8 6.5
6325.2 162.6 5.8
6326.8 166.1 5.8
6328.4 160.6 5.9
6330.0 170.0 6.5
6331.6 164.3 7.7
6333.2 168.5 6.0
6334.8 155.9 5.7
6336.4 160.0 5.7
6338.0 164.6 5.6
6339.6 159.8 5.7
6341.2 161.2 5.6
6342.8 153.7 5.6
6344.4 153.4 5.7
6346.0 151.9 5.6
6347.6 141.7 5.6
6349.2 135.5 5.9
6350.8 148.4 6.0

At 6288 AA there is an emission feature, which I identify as C IV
